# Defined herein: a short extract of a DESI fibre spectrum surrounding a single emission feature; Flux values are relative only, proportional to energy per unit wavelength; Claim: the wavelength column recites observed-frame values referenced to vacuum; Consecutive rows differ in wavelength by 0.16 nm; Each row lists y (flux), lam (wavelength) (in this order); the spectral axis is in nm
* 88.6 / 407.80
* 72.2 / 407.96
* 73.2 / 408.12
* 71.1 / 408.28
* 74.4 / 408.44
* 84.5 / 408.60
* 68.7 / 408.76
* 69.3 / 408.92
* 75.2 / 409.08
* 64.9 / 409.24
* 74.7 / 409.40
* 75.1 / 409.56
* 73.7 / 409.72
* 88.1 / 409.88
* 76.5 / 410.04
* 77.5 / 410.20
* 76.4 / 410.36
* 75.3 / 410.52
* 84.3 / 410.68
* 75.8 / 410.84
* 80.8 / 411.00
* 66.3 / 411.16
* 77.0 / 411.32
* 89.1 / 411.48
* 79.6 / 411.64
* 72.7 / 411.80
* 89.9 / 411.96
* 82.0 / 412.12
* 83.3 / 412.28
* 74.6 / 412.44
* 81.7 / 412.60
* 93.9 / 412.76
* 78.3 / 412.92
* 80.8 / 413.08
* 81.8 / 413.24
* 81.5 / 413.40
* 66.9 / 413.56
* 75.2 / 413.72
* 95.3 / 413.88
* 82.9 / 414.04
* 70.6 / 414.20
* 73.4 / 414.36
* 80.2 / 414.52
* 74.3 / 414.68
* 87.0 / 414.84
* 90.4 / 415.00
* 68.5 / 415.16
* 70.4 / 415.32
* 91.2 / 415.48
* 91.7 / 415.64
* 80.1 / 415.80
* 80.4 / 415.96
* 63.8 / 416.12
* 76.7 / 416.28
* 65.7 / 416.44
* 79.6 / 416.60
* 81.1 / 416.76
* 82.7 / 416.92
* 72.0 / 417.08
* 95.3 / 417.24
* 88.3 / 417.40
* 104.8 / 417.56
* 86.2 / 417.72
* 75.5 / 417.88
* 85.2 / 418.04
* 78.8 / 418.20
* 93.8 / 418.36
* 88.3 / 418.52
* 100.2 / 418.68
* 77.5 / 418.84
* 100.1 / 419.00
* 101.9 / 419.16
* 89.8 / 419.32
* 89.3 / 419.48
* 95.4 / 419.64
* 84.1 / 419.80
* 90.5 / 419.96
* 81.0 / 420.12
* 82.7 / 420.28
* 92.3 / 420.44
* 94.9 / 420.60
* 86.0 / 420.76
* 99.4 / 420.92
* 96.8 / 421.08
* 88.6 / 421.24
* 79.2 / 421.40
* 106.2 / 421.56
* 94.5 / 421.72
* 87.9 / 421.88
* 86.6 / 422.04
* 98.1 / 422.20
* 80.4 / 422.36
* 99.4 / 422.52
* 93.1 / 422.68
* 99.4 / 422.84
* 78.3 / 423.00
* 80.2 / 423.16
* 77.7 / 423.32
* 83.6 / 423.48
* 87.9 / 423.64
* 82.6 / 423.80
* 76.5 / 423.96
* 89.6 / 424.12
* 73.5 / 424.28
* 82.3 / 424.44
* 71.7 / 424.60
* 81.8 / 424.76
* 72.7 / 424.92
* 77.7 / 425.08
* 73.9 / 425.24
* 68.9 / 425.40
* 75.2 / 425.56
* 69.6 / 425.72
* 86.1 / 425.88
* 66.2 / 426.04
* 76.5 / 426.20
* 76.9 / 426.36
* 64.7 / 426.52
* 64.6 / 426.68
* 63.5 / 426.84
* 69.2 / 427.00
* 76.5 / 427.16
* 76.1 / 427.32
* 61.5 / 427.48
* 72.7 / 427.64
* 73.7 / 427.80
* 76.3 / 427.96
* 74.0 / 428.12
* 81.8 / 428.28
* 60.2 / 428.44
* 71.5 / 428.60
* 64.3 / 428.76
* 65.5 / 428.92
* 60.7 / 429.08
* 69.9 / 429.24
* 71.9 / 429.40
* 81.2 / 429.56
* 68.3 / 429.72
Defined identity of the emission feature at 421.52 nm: C III]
